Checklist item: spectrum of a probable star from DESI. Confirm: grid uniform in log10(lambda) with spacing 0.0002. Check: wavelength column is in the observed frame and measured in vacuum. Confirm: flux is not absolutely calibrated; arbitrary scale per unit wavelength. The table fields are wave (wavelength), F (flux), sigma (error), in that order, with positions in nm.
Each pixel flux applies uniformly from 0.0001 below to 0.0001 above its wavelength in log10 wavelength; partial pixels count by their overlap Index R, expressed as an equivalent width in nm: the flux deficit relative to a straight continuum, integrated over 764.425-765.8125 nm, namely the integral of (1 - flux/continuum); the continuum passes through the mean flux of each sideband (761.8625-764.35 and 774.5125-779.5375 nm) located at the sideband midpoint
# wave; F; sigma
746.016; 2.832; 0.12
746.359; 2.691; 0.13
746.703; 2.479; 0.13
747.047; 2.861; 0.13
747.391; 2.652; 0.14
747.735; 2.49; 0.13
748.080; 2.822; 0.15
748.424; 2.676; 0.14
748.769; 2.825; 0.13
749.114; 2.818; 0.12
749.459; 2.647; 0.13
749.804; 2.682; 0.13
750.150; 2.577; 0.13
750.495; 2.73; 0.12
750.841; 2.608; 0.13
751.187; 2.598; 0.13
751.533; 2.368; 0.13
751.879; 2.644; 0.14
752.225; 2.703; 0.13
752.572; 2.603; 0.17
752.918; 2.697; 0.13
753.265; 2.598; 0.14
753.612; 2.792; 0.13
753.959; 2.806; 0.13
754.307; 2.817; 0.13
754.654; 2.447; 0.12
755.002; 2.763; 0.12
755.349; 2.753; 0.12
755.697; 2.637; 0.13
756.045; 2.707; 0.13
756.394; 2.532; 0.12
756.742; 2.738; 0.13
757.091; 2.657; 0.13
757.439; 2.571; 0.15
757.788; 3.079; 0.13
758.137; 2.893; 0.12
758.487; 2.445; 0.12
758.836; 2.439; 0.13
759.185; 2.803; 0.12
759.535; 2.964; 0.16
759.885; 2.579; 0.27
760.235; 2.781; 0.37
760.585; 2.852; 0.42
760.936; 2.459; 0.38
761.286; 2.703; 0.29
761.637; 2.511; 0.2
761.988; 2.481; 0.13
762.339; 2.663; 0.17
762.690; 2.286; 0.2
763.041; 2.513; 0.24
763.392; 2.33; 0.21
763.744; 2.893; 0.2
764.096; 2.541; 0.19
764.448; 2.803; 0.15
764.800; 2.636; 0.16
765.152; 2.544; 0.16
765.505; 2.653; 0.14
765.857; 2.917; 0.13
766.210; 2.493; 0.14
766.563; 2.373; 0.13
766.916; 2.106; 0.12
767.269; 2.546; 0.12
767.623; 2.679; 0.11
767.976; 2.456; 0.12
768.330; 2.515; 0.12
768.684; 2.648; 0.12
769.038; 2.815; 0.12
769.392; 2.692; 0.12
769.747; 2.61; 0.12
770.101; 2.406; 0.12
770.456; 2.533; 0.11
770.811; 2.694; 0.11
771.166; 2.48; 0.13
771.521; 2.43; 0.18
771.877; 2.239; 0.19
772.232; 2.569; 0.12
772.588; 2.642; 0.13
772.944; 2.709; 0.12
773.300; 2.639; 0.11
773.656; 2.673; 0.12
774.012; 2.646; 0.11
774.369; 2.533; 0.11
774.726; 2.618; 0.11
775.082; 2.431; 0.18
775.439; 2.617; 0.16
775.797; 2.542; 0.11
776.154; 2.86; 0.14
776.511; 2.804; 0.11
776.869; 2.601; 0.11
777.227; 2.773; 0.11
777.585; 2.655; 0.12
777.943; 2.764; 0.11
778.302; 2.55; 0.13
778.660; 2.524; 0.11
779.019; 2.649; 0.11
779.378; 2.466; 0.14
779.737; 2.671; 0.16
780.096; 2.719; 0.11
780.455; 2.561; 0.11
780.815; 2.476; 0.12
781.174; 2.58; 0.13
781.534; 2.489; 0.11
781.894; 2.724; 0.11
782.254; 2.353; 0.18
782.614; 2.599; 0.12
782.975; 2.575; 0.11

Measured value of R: -0.06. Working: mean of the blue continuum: 2.54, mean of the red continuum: 2.63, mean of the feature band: 2.67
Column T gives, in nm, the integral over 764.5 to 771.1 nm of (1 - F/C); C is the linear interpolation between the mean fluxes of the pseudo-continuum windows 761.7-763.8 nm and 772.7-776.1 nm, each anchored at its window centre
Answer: -0.06 nm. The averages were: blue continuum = 2.51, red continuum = 2.61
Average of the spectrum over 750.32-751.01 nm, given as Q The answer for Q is 2.67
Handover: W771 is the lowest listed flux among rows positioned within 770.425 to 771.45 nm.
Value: 2.48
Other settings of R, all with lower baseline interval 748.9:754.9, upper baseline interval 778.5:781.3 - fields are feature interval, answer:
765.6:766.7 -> 0.01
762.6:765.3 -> 0.05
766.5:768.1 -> 0.11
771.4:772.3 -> 0.07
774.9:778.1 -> -0.10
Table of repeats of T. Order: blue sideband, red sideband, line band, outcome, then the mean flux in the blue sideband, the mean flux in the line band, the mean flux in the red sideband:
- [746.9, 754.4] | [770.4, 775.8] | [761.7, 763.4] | 0.10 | 2.68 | 2.47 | 2.56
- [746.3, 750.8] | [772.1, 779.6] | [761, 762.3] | 0.05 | 2.69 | 2.57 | 2.63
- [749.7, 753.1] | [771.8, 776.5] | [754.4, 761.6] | -0.20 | 2.62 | 2.69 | 2.61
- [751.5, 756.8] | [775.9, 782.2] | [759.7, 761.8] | 0.01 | 2.67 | 2.65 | 2.63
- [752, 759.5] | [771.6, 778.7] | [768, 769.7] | 0.00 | 2.69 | 2.64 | 2.62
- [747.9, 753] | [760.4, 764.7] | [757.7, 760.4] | -0.13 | 2.67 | 2.74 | 2.59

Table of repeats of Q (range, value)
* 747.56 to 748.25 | 2.65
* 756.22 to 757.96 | 2.72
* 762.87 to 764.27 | 2.57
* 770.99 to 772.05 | 2.38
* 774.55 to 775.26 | 2.53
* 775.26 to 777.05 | 2.68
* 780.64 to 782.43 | 2.53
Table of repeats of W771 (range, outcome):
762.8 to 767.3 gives 2.106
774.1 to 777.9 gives 2.431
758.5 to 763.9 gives 2.286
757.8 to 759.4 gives 2.439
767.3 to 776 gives 2.239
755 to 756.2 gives 2.637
